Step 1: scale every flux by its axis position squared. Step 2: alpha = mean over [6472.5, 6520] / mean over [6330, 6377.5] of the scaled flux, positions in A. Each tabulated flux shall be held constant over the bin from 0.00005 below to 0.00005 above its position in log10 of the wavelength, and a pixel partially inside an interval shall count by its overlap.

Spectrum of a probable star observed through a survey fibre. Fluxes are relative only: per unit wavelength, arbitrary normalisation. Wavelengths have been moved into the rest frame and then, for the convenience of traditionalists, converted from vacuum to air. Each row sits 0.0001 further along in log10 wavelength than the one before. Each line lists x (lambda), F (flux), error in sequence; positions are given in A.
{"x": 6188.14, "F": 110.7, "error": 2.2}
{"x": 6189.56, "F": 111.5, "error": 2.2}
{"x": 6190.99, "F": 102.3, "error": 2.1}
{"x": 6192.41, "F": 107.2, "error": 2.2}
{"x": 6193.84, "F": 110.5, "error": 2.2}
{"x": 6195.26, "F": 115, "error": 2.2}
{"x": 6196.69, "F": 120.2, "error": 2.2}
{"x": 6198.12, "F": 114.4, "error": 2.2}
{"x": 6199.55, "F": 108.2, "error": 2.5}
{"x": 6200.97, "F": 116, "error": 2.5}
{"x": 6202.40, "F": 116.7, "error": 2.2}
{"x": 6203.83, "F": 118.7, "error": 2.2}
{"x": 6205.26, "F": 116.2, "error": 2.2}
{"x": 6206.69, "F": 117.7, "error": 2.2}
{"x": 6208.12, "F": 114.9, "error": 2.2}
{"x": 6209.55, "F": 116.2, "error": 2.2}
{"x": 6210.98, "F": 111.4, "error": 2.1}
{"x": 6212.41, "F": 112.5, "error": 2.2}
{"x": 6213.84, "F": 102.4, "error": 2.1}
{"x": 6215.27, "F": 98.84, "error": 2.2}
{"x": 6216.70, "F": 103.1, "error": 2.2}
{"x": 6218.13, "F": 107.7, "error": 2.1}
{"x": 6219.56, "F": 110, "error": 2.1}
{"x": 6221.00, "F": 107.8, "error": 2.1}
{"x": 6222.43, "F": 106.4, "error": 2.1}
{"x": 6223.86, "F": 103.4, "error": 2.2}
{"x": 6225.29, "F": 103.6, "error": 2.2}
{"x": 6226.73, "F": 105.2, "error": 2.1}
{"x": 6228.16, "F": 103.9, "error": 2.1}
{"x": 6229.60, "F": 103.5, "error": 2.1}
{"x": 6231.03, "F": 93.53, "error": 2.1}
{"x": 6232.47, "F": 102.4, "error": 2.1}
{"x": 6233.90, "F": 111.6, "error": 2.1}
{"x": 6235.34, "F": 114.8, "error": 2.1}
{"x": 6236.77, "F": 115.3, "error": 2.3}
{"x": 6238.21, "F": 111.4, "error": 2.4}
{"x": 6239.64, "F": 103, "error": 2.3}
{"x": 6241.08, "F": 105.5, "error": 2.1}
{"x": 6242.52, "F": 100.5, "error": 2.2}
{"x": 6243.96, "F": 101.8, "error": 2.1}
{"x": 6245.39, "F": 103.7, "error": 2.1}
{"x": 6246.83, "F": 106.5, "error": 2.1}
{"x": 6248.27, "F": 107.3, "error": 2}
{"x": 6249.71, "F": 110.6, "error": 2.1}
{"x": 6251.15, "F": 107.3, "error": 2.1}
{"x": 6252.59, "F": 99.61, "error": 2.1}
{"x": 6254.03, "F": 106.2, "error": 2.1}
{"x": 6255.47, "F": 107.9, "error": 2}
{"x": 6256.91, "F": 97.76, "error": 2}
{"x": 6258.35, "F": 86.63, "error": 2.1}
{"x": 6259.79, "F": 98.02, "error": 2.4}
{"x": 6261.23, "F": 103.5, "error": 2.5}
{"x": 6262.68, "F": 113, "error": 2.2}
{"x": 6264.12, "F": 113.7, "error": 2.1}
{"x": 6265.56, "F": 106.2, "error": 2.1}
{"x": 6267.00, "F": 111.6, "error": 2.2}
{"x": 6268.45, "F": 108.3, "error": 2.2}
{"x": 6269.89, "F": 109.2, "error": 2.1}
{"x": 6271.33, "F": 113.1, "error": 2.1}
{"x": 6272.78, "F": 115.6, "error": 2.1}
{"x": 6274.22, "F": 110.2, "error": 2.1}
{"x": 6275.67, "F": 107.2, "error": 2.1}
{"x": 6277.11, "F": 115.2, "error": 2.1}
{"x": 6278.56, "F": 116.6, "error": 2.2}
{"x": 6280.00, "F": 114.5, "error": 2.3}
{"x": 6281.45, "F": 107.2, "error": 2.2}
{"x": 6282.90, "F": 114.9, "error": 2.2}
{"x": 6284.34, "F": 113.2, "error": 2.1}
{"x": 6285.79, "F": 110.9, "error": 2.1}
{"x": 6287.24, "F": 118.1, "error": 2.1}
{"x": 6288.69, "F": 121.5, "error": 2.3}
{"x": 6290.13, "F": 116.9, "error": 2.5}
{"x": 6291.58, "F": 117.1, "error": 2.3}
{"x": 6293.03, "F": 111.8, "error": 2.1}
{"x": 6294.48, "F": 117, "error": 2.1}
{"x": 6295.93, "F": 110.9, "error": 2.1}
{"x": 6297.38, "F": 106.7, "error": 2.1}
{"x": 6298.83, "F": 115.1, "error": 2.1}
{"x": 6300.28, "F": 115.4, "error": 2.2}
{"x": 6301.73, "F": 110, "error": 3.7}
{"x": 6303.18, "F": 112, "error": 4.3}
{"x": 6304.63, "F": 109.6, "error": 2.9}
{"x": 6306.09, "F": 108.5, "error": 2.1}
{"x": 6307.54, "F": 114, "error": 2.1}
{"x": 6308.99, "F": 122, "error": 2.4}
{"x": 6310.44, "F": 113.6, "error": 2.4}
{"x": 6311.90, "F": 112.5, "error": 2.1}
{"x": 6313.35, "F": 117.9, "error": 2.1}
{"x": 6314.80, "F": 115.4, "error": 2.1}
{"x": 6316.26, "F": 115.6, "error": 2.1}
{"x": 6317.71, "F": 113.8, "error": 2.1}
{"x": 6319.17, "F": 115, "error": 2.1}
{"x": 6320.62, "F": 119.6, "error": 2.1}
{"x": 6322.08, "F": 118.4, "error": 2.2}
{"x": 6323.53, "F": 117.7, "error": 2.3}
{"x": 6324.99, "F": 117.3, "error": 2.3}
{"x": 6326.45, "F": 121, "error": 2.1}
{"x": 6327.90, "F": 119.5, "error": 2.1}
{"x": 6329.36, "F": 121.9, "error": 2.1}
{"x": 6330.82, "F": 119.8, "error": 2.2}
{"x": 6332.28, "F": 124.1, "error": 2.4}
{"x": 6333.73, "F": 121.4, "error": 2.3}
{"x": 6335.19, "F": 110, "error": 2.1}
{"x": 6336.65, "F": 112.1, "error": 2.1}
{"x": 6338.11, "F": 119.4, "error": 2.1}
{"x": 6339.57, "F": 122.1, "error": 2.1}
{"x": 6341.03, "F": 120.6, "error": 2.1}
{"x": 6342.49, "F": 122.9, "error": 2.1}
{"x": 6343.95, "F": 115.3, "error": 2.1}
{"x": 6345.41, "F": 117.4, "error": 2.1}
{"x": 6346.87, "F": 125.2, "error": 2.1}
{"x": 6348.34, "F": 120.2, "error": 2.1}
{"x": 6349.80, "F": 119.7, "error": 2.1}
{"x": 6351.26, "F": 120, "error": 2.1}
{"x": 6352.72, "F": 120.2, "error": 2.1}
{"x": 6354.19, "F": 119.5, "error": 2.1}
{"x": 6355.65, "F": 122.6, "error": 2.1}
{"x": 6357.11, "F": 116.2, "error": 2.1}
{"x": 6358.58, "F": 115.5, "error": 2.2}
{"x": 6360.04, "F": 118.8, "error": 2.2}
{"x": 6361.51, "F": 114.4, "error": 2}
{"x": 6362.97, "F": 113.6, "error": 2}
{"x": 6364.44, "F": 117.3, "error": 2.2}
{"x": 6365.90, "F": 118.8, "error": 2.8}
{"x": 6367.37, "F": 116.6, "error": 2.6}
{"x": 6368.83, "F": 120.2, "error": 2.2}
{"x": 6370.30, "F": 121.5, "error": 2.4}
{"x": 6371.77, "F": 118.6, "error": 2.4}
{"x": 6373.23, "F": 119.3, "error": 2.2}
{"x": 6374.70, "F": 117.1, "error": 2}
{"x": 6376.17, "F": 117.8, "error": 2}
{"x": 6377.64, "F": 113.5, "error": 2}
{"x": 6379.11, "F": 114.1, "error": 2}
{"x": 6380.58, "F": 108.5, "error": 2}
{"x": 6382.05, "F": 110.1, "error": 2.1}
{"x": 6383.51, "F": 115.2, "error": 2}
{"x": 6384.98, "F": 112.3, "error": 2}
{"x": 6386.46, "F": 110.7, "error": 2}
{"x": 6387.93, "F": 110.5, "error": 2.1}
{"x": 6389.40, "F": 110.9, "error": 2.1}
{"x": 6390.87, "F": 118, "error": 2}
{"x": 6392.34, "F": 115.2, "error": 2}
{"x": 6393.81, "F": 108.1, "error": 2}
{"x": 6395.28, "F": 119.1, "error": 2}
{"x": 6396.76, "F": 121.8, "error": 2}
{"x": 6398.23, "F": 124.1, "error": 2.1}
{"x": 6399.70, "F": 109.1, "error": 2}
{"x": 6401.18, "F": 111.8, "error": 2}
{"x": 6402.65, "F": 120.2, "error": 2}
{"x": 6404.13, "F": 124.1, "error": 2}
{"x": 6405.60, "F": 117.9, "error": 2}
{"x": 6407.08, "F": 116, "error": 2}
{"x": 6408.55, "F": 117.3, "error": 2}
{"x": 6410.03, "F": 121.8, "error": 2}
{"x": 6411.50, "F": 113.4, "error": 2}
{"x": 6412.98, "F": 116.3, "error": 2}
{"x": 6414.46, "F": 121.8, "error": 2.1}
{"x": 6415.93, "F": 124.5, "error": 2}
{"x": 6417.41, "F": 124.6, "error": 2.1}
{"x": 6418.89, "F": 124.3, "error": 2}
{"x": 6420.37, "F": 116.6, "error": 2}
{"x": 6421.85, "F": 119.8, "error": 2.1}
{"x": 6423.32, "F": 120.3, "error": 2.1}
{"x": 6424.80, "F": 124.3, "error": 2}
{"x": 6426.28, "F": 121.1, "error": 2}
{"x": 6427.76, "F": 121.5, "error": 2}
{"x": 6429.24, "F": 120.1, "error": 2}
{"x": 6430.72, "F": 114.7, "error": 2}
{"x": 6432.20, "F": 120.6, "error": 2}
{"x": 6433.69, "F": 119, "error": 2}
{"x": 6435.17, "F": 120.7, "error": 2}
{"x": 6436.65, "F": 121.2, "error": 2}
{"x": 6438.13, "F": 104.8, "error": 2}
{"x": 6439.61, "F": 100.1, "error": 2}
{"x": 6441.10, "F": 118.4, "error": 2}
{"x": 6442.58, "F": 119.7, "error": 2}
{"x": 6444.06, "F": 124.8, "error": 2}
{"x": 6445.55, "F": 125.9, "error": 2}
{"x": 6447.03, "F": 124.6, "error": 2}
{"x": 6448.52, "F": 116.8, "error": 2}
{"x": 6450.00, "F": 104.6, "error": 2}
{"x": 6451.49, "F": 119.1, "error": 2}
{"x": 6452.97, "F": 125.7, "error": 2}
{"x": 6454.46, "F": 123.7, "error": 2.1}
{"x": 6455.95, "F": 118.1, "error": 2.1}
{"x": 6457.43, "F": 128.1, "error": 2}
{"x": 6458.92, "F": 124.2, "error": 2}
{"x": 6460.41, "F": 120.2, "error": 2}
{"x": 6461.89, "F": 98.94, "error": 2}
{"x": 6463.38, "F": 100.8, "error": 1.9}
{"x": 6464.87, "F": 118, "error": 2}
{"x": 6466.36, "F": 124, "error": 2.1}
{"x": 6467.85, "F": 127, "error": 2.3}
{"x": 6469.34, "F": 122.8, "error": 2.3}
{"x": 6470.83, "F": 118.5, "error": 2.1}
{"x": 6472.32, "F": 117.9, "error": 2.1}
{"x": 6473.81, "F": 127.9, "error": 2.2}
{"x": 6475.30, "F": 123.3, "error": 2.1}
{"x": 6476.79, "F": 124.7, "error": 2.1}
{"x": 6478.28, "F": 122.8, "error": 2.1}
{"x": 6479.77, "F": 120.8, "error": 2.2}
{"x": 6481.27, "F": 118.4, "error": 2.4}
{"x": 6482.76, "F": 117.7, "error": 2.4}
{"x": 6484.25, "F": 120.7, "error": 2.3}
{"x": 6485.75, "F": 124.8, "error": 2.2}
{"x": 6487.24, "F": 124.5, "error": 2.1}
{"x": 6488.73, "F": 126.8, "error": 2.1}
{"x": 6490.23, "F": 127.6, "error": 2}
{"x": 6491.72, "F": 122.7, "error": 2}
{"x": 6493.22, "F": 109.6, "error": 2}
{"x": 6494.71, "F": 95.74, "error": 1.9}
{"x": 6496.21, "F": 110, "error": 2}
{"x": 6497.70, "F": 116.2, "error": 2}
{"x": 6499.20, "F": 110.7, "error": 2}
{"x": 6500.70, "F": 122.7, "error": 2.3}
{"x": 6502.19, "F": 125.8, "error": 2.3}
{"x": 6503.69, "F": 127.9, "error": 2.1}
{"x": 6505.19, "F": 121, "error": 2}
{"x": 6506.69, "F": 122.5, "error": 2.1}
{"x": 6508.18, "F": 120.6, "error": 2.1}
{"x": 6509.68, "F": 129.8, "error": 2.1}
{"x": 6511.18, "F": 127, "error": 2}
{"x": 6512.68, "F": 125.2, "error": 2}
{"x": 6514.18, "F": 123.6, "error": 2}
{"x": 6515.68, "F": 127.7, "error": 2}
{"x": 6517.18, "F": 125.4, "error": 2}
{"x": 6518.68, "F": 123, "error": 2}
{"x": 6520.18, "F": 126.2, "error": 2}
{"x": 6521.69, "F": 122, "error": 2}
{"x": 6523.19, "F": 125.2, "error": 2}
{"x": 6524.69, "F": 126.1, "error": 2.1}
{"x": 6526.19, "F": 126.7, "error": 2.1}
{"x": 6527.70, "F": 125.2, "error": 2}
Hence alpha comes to 1.1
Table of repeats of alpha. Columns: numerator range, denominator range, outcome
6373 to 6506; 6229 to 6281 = 1.17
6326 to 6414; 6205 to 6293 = 1.12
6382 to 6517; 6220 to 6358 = 1.11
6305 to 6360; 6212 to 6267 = 1.16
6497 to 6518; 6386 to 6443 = 1.08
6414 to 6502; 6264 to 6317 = 1.11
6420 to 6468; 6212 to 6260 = 1.21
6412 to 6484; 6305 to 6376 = 1.05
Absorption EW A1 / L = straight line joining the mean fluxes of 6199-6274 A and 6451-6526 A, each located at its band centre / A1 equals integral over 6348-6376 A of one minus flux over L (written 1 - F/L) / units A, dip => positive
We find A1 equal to -1.0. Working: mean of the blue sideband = 108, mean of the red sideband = 121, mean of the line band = 118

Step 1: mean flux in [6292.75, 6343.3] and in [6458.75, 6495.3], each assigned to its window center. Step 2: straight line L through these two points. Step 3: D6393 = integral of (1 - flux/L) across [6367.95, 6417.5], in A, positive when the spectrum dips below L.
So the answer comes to 0.5 A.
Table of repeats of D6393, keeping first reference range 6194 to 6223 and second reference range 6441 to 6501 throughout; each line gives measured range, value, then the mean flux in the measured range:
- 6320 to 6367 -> -1.3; 119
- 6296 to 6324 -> 0.1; 114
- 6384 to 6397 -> 0.3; 114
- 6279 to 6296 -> -0.1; 115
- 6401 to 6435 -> -0.6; 120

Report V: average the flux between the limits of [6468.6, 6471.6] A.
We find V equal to 121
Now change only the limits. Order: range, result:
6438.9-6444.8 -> 116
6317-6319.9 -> 114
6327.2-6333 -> 121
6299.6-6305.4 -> 112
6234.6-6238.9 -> 114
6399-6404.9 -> 116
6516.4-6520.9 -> 125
